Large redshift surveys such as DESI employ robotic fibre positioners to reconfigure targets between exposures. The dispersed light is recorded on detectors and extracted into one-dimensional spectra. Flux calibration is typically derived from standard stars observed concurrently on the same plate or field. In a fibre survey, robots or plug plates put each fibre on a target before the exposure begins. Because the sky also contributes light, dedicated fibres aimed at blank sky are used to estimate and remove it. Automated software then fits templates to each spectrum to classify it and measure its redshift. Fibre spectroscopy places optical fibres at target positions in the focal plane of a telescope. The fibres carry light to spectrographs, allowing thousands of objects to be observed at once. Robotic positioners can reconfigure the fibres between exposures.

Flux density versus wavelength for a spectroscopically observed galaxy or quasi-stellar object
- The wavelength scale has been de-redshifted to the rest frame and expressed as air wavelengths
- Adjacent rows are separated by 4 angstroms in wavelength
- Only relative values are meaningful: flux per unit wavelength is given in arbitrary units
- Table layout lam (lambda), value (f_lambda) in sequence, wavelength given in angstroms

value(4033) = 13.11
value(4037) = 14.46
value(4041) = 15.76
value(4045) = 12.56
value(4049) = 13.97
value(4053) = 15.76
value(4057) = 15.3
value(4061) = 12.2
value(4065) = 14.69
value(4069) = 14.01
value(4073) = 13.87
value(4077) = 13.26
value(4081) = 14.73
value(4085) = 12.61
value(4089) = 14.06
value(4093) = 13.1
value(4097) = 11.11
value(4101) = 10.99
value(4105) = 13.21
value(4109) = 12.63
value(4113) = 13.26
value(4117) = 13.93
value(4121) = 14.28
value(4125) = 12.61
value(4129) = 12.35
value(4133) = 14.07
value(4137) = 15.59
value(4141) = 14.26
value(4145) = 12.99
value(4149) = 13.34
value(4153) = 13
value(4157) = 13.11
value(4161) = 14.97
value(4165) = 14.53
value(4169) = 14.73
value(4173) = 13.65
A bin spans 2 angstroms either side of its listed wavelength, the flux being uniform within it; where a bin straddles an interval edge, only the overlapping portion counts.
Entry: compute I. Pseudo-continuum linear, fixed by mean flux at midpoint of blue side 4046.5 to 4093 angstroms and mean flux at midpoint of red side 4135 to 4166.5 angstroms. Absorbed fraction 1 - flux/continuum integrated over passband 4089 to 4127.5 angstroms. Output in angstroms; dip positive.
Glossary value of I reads 3.1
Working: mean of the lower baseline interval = 14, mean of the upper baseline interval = 14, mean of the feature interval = 12.9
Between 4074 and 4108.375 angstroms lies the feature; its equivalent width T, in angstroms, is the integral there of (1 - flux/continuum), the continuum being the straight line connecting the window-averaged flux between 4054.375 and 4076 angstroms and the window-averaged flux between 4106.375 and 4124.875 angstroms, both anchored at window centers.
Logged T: 2.1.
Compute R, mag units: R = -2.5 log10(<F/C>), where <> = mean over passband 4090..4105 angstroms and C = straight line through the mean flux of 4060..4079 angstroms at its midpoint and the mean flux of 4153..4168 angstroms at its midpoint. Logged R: 0.144 mag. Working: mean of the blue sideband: 13.7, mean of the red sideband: 14.1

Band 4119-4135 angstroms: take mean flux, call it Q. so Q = 13.3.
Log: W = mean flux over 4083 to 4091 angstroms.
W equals 13.3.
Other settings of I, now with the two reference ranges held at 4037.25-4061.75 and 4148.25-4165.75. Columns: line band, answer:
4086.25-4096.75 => 0.8 angstroms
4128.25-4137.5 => 0.0 angstroms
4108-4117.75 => 0.5 angstroms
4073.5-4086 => 0.5 angstroms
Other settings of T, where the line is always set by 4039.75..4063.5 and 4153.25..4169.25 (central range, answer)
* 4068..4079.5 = 0.38 angstroms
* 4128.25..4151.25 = 0.53 angstroms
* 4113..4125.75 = 0.47 angstroms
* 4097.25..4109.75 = 1.86 angstroms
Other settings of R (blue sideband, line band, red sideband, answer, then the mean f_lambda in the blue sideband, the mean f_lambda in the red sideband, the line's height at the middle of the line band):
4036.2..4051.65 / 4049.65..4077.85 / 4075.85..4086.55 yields -0.022 mag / 14.2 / 13.6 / 13.9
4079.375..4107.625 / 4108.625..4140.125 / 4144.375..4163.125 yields -0.040 mag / 12.8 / 13.5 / 13.2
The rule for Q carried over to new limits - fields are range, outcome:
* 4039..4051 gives 14.1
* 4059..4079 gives 13.6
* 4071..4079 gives 13.6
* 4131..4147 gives 14.2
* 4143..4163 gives 13.5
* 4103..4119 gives 13.3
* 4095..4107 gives 11.8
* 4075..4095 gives 13.6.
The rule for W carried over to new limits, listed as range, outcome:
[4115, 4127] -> 13.6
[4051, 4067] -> 14.5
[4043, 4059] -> 14.4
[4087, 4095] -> 13.6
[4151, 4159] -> 13.1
